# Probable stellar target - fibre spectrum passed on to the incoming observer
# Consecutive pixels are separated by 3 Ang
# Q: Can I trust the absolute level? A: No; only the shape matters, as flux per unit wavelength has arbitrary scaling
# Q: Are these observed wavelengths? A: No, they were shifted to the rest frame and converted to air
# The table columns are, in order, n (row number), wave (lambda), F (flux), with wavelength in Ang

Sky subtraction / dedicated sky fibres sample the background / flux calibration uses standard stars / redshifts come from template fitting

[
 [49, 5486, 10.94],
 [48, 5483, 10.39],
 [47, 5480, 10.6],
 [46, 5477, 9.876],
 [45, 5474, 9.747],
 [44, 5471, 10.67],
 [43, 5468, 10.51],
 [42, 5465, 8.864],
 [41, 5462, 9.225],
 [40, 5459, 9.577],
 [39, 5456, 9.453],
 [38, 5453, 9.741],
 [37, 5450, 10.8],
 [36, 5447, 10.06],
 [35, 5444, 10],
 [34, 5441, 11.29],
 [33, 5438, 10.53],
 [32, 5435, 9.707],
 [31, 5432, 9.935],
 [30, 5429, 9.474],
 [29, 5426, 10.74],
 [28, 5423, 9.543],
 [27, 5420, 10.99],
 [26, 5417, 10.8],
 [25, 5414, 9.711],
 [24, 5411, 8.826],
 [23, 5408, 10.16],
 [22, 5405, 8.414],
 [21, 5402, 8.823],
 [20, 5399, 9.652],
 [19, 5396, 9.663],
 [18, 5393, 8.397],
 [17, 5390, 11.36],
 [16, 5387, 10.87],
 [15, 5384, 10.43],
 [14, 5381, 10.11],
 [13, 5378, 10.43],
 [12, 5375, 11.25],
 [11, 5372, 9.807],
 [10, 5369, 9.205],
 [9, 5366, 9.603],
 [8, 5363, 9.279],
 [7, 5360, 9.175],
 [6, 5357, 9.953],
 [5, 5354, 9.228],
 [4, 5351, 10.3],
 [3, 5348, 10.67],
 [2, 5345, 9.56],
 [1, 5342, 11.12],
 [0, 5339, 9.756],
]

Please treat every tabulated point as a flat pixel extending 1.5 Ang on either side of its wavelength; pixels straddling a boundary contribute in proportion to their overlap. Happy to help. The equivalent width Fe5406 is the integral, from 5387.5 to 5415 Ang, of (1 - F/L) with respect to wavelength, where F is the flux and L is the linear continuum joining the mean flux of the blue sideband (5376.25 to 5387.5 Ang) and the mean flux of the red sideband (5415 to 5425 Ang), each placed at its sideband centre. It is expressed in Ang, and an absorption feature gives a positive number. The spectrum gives 2.5 Ang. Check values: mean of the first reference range 10.4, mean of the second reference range 10.4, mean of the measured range 9.49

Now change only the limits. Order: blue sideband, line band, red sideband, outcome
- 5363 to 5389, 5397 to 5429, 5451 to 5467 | 0.33 Ang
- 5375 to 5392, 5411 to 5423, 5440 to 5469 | 0.14 Ang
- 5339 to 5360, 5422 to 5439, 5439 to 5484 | 0.11 Ang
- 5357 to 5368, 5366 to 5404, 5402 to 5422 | -1.58 Ang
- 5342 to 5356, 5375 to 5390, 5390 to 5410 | -1.63 Ang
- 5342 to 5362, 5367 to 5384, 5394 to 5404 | -1.03 Ang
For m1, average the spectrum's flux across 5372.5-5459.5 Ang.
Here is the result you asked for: 10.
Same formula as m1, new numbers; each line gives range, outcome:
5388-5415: 9.47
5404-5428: 9.92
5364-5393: 10.2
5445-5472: 9.87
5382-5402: 9.97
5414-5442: 10.3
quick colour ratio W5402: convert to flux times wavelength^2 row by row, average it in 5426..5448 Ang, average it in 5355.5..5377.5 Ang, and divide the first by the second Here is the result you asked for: 1.07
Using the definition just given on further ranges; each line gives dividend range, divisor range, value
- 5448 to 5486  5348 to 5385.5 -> 1.04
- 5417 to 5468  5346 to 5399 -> 1.03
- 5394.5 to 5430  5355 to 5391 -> 0.98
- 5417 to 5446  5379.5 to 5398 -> 1.03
